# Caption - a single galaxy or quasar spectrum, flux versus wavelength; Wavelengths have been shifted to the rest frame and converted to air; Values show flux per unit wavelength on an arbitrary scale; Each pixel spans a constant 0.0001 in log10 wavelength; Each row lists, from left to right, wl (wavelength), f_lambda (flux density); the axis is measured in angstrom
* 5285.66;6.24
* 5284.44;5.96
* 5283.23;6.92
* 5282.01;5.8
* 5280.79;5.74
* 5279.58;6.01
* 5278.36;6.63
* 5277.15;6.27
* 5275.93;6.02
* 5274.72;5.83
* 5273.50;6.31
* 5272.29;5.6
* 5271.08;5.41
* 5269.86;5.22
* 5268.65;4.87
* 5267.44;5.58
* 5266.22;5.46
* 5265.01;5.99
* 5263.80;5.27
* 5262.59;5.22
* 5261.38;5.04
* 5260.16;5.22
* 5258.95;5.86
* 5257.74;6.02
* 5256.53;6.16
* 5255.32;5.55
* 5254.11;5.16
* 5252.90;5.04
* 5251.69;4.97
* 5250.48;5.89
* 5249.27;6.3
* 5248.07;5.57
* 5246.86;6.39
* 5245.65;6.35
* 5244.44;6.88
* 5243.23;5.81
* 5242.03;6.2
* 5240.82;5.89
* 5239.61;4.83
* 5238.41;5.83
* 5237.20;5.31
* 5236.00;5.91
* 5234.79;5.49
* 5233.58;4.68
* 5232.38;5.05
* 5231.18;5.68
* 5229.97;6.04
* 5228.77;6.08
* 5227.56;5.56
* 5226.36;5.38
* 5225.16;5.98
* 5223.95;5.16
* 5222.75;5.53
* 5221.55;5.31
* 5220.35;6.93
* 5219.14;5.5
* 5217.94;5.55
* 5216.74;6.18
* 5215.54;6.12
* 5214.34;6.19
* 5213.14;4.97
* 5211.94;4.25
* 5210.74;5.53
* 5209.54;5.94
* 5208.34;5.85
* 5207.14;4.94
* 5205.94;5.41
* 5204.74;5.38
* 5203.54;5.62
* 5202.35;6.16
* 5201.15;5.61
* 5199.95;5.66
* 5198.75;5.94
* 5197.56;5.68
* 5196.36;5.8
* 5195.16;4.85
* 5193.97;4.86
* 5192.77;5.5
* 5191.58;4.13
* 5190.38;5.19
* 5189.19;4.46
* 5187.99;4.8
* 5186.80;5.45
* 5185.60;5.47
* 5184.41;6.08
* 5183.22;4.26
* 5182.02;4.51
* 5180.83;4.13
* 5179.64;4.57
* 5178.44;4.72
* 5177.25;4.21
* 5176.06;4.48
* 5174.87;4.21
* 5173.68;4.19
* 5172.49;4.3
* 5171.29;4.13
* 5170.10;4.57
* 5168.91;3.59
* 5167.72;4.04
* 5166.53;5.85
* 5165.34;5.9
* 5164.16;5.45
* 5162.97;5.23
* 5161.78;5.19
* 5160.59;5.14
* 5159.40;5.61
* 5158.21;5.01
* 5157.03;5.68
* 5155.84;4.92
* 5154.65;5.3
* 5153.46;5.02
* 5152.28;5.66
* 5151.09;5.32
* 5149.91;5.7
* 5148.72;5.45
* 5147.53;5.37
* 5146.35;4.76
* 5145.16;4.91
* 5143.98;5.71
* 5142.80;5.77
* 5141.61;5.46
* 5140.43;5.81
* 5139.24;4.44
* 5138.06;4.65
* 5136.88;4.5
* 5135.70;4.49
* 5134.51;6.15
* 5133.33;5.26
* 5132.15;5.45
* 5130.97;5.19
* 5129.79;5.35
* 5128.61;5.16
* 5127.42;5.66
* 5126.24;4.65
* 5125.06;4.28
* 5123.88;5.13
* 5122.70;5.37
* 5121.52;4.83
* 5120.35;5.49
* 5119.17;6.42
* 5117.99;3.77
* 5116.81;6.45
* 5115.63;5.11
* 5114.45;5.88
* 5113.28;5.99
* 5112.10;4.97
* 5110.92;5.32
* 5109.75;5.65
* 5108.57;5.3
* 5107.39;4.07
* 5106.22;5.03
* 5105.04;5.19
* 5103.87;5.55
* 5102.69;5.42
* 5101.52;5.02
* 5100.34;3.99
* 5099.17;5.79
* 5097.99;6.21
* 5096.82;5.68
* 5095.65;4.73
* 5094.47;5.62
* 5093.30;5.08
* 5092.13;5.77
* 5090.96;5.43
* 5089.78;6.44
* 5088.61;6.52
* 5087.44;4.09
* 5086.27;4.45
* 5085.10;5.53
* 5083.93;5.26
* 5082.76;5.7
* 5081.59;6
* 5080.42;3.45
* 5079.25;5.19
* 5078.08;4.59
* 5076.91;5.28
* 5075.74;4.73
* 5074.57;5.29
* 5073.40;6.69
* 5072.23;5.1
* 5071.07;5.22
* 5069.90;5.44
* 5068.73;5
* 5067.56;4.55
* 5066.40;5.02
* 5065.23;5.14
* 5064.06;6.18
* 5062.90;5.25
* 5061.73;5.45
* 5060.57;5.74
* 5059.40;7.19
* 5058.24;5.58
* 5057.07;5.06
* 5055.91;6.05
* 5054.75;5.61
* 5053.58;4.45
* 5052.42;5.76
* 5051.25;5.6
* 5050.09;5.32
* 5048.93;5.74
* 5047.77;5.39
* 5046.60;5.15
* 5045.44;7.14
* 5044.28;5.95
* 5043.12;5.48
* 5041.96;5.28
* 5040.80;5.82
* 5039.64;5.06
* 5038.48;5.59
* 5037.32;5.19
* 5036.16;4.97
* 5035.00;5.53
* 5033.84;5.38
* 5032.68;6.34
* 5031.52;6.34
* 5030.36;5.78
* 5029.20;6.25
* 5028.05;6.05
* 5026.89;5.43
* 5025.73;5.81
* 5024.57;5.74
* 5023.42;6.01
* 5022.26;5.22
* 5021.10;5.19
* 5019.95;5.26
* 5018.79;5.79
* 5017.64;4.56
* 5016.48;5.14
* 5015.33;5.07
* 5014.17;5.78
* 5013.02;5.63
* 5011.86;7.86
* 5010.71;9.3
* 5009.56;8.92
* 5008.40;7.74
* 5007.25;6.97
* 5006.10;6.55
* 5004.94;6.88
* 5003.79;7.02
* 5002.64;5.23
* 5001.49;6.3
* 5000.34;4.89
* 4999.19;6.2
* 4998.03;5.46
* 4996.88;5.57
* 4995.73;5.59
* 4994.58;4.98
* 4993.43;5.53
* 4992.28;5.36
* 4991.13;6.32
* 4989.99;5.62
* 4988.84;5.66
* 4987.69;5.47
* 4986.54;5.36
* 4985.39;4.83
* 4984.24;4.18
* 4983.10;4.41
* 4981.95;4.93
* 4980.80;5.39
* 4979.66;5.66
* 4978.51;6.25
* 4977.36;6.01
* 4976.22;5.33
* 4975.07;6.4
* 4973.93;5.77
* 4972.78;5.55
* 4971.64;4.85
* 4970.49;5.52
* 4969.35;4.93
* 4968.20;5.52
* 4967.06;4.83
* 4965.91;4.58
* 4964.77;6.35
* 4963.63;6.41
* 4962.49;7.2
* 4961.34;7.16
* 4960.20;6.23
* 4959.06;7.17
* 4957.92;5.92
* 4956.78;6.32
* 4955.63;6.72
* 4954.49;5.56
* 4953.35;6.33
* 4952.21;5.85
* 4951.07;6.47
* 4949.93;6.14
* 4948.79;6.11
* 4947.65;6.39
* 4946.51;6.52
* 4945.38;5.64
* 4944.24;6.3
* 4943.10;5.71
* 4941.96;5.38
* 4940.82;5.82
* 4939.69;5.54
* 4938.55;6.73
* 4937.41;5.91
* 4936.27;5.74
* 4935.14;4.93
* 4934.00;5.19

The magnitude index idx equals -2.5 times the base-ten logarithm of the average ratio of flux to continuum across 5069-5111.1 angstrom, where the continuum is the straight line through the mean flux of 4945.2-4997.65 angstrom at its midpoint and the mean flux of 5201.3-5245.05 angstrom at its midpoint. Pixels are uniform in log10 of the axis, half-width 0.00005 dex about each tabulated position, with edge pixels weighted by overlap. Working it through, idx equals 0.09 mag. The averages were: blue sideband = 5.76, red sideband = 5.64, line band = 5.27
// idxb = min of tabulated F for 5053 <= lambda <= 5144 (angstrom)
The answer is 3.45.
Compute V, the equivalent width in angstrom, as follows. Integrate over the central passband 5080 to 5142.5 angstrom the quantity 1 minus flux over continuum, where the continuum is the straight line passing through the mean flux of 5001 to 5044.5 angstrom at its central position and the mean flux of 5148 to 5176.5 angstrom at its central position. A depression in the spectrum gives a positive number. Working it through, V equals 1.30 angstrom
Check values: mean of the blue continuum 6.01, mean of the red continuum 5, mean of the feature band 5.26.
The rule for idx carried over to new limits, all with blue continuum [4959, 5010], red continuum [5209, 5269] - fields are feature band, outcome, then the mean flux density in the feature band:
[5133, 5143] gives 0.11 mag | 5.14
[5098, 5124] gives 0.09 mag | 5.28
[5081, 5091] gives 0.05 mag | 5.49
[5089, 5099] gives 0.02 mag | 5.64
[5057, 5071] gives 0.06 mag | 5.47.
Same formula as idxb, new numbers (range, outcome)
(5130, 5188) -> 3.59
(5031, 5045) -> 4.97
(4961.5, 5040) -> 4.18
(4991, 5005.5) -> 4.89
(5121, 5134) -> 4.28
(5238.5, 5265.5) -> 4.83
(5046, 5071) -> 4.45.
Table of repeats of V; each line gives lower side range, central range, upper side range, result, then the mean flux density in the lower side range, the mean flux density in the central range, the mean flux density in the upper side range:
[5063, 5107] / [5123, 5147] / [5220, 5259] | 1.21 angstrom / 5.28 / 5.14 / 5.71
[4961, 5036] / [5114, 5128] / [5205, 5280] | 1.21 angstrom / 5.82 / 5.25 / 5.66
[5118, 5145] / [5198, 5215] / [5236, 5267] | -0.09 angstrom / 5.2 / 5.54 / 5.69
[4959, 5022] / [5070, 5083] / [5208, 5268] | 1.31 angstrom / 5.85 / 5.2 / 5.65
